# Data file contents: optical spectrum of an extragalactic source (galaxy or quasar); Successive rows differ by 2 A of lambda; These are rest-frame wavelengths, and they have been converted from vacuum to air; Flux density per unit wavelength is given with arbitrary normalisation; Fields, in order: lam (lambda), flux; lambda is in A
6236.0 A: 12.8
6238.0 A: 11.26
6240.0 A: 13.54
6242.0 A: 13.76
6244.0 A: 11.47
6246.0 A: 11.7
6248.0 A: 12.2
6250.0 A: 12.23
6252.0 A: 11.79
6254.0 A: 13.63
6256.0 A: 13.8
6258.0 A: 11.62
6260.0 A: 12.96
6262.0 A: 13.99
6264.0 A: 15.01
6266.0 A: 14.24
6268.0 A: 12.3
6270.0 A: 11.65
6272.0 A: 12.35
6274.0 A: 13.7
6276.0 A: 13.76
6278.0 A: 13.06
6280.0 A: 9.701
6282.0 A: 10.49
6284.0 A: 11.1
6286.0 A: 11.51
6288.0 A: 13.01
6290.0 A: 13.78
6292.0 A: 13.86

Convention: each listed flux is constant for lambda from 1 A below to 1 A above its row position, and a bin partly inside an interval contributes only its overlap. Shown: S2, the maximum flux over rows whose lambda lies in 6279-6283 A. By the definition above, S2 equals 10.49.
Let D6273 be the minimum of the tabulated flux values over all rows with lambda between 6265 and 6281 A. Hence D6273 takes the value 9.701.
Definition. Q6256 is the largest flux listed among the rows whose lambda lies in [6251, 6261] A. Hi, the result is 13.8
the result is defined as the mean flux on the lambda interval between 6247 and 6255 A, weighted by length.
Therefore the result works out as 12.5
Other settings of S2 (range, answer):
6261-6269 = 15.01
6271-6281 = 13.76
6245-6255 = 13.63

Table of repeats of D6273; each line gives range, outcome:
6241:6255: 11.47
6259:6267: 12.96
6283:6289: 11.1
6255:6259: 11.62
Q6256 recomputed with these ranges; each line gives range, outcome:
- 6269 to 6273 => 12.35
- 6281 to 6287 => 11.51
